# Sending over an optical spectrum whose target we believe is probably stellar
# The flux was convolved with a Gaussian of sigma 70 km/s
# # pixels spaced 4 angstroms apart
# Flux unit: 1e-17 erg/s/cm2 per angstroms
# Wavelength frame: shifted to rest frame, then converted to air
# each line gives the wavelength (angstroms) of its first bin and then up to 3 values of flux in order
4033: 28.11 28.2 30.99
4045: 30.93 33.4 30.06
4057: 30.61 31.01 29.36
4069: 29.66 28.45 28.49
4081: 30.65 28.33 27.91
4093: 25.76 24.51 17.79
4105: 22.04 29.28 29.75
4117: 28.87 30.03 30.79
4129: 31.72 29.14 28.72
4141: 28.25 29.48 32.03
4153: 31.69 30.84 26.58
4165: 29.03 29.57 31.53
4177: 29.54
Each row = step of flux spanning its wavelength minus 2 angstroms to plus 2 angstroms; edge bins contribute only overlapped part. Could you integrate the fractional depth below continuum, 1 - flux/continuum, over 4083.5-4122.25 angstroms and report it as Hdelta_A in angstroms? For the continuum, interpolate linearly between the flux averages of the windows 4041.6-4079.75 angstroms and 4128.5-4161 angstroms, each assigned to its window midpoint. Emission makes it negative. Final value 4.8 angstroms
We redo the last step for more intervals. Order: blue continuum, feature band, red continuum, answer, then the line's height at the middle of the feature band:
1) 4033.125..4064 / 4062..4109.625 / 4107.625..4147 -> 5.1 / 30.1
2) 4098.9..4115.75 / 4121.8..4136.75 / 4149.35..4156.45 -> -1.2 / 28.1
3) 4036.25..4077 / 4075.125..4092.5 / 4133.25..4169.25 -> 0.8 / 30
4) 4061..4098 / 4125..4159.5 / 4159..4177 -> -1.5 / 29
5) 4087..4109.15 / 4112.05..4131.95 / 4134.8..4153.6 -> -2.3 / 27.1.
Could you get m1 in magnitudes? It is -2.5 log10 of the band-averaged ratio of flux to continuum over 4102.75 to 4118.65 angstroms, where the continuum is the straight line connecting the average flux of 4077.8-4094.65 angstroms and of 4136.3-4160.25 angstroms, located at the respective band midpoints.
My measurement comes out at 0.06 mag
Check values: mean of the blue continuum 28.2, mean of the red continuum 30.1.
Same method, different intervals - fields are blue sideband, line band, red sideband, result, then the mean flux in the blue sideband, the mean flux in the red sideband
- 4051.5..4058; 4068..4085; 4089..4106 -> -0.098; 30.3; 23.2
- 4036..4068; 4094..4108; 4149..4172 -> 0.331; 30.6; 29.8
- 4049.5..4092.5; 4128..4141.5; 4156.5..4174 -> -0.003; 29.5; 29.3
